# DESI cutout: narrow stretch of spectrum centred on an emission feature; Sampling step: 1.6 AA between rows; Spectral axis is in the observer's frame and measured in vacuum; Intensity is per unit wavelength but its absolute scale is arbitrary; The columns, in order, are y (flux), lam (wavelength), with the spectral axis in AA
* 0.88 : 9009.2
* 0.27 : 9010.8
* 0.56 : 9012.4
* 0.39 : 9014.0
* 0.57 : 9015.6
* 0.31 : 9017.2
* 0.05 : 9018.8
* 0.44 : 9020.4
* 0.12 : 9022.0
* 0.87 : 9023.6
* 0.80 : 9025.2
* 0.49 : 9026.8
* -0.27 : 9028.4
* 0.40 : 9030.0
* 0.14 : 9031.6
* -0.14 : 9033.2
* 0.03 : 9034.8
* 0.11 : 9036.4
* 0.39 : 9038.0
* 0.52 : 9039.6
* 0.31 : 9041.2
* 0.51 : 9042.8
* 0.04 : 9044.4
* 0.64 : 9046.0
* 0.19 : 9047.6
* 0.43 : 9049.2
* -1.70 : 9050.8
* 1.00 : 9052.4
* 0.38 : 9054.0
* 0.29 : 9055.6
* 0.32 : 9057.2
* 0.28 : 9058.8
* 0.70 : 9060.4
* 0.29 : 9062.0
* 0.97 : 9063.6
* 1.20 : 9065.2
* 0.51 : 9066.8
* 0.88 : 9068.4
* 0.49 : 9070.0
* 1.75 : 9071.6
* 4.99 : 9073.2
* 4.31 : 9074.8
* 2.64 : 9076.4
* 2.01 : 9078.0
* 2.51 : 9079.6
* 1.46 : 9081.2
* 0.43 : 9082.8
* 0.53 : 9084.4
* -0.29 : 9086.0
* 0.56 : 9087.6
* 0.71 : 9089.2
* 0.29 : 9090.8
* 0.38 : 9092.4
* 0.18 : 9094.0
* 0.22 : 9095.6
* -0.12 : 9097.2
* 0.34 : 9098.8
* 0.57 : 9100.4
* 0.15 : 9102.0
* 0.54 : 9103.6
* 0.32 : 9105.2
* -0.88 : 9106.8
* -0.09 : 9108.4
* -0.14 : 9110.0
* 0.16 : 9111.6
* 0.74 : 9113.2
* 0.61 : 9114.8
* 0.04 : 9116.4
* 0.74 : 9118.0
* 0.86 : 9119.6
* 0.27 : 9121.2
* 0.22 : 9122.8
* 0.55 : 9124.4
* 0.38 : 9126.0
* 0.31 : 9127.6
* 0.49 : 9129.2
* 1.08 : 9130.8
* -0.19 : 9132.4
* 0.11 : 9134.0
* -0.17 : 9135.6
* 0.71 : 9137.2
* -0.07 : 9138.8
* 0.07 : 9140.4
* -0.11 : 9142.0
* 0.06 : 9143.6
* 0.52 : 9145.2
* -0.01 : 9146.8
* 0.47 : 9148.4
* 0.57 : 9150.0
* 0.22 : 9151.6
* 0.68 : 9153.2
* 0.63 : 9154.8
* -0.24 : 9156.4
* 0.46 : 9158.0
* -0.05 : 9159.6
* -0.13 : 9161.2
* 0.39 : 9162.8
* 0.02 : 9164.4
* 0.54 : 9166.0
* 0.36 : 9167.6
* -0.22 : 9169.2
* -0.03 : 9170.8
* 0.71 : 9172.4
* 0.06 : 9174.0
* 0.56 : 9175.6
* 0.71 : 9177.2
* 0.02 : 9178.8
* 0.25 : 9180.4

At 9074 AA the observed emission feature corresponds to [O III]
